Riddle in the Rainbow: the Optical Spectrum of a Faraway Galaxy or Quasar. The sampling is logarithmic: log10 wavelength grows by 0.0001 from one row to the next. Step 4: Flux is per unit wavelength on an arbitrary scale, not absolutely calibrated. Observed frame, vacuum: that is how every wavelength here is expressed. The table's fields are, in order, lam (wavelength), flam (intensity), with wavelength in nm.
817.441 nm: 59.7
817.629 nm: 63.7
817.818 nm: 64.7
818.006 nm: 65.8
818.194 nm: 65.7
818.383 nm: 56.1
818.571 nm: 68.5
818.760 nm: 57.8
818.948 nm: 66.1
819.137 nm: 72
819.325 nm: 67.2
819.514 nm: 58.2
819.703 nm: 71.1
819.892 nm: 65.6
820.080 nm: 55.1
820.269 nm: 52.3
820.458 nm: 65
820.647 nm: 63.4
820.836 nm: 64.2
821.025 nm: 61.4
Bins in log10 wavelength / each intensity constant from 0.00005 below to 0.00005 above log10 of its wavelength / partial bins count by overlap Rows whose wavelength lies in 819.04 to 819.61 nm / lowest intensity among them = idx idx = 58.2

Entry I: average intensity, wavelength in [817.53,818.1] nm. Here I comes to 64.7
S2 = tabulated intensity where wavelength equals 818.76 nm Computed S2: 57.8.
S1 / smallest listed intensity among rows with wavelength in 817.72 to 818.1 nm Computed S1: 64.7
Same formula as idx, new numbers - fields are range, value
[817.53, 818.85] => 56.1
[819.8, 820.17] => 55.1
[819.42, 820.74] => 52.3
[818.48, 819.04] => 57.8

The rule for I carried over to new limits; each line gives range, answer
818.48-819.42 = 66.3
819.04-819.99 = 66.8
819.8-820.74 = 60.3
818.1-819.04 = 62.8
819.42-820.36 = 60.5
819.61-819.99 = 68.3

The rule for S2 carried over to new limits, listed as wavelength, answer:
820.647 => 63.4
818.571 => 68.5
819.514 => 58.2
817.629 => 63.7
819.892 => 65.6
